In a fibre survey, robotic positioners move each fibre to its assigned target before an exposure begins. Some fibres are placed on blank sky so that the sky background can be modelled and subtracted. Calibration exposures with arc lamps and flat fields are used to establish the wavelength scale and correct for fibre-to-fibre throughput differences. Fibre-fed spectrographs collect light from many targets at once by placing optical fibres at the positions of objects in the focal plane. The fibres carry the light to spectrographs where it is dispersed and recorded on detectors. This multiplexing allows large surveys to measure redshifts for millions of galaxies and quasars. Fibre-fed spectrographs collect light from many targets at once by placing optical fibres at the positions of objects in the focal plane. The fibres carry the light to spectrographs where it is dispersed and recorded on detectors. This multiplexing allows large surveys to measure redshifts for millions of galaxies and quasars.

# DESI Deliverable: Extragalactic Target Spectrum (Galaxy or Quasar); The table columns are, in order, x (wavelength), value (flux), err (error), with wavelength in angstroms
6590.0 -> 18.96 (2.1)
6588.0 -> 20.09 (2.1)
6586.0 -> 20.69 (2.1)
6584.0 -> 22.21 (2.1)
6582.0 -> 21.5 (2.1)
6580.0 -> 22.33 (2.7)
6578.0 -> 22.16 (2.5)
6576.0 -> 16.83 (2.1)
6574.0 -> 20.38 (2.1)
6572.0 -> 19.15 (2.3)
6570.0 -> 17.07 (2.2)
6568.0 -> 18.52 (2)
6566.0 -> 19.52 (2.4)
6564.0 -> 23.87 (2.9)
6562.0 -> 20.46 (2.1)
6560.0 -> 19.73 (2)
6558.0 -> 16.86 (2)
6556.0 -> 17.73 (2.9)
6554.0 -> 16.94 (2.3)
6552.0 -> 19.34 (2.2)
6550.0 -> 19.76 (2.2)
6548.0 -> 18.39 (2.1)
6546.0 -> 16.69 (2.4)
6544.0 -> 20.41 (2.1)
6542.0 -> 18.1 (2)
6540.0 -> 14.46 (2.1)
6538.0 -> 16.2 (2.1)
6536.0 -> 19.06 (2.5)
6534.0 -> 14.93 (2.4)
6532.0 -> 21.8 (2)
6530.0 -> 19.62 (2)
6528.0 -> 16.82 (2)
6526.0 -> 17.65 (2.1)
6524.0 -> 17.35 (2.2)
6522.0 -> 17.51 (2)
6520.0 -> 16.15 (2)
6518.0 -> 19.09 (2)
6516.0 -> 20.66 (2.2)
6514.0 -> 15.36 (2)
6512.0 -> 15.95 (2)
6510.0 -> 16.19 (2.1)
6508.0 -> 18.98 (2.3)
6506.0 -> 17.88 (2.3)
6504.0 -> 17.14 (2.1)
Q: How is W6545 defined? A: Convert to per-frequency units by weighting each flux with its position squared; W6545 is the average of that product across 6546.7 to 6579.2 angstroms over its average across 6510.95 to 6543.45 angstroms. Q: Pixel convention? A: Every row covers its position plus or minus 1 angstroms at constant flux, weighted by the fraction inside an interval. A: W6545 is 1.10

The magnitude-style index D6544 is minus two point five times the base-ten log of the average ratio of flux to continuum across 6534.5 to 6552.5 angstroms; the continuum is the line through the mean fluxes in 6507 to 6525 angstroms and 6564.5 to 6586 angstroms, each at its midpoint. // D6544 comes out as 0.05 mag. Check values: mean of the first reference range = 17.5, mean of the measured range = 17.9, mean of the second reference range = 20.1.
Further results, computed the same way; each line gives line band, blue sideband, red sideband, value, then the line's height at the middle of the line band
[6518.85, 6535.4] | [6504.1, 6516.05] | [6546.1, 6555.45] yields 0.00 mag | 17.7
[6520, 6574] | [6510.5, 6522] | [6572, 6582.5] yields 0.03 mag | 18.9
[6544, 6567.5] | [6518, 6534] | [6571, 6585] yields 0.03 mag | 19.5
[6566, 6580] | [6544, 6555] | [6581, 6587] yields 0.07 mag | 20.5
